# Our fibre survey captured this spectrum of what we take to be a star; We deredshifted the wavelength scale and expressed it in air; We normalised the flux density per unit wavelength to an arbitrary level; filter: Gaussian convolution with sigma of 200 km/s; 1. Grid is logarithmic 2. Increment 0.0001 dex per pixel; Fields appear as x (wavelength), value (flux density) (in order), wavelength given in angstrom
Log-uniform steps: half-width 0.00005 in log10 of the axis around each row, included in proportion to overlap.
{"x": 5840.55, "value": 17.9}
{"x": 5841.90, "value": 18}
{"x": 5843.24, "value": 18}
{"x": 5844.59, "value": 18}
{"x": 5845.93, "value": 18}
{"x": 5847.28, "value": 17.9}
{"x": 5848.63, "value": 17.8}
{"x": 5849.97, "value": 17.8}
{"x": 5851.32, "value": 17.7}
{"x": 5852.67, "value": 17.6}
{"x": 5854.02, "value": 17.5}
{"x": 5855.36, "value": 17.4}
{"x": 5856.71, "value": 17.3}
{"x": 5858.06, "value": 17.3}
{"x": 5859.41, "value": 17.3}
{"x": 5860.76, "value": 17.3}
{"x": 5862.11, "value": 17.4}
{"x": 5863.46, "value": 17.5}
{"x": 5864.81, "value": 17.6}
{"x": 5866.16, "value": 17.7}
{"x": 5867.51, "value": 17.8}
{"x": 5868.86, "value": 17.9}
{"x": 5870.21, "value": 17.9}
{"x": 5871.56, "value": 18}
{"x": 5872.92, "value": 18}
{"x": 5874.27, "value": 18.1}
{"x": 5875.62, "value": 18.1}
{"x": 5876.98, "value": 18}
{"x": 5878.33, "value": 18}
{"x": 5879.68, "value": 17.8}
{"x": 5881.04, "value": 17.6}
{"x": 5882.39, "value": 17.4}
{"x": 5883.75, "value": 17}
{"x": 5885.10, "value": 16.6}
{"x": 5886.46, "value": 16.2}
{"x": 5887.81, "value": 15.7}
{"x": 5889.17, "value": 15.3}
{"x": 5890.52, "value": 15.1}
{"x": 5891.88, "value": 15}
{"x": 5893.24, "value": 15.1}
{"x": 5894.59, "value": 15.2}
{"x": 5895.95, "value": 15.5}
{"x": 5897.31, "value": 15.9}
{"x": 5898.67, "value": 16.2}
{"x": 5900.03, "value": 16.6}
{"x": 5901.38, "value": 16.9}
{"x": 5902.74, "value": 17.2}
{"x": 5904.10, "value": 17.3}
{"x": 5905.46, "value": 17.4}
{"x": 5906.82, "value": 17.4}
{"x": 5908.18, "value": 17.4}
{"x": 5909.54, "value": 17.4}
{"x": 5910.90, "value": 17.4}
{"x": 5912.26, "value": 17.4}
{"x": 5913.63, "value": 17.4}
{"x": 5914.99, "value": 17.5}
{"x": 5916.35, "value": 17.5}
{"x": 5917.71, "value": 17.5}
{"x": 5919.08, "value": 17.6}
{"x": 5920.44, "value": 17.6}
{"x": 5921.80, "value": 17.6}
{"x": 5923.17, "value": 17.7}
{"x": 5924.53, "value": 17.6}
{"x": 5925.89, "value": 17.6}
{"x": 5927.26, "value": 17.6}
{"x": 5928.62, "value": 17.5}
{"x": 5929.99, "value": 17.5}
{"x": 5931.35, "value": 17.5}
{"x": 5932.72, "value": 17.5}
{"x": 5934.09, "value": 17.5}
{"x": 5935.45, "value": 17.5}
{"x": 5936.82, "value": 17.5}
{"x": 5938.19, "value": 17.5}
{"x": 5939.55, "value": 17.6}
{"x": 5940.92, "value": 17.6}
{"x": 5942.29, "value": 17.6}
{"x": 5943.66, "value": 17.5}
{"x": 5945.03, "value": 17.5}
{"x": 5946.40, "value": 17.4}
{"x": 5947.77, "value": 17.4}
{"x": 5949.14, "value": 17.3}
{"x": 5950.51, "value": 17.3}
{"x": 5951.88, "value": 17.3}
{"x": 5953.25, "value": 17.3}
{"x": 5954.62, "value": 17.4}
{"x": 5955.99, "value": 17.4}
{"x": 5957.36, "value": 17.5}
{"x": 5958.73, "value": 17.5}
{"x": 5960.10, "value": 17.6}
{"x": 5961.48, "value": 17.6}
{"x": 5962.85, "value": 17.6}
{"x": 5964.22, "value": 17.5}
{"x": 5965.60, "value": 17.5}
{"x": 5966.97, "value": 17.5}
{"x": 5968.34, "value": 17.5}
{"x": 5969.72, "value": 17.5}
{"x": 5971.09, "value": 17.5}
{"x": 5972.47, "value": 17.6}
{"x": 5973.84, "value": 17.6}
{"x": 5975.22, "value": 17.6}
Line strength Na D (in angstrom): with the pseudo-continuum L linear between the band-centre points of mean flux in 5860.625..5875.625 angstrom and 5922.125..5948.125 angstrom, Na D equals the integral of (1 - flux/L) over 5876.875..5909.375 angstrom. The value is 2.07 angstrom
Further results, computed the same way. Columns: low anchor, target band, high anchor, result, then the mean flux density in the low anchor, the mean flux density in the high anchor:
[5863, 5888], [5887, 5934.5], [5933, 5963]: 1.63 angstrom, 17.6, 17.5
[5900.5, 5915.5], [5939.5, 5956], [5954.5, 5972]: 0.03 angstrom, 17.3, 17.5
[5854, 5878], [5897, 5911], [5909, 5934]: 0.44 angstrom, 17.7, 17.5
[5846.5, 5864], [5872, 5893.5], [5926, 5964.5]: 0.80 angstrom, 17.5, 17.5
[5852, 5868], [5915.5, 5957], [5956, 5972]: 0.03 angstrom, 17.5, 17.5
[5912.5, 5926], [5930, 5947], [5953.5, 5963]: 0.01 angstrom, 17.6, 17.5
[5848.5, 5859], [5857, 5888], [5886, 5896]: -2.03 angstrom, 17.5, 15.4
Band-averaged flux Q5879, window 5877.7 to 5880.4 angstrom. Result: 17.9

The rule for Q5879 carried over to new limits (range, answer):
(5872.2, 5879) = 18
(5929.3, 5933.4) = 17.5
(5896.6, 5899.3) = 16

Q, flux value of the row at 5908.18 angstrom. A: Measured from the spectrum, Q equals 17.4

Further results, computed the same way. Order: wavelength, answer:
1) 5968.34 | 17.5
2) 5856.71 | 17.3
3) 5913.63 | 17.4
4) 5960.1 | 17.6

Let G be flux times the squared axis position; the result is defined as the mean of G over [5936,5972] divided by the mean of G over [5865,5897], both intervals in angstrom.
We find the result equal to 1.06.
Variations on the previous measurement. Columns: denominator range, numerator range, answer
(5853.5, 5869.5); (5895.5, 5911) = 0.98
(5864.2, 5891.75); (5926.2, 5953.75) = 1.03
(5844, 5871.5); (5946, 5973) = 1.02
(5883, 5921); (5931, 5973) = 1.07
